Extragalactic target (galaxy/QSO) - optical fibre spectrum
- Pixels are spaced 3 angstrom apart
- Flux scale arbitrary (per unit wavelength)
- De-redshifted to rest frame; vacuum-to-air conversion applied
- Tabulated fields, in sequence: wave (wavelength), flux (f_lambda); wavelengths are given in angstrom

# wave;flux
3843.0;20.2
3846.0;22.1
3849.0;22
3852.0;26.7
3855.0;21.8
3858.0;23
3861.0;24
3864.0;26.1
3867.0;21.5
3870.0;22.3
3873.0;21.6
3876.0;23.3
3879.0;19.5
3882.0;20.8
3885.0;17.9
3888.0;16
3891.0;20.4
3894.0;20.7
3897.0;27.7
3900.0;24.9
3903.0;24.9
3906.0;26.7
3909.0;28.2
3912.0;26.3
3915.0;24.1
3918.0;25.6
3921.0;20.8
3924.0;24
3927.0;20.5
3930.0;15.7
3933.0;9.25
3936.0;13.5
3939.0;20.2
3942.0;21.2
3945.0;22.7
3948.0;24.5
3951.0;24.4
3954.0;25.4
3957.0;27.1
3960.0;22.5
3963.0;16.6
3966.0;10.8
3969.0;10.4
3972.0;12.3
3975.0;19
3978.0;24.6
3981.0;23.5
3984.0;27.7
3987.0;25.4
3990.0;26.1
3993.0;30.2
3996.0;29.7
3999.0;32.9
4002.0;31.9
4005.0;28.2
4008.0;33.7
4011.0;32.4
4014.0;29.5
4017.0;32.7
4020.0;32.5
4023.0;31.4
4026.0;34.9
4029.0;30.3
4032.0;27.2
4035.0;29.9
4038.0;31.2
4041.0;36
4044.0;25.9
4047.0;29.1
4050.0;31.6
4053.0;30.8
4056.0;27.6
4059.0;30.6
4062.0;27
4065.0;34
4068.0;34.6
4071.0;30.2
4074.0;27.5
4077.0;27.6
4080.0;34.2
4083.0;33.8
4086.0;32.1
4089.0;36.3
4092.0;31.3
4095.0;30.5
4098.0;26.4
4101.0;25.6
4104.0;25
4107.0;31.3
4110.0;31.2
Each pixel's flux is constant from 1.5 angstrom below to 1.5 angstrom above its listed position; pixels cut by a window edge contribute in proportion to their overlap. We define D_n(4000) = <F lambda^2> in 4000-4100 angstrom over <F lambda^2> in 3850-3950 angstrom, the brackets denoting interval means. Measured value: 1.52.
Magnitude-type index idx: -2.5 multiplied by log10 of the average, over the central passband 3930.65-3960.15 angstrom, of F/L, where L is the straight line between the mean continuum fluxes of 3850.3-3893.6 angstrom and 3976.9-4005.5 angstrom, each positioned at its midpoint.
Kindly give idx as 0.23 mag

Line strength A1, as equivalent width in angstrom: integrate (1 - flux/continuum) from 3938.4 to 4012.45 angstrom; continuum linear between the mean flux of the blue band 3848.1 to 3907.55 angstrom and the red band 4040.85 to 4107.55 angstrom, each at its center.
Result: 6.5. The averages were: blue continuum 22.6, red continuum 30.3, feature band 24.2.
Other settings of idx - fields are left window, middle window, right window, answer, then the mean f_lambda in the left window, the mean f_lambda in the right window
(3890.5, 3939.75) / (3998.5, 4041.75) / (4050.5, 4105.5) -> -0.155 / 22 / 30.3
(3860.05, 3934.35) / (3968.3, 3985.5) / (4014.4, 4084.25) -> 0.316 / 22.1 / 30.9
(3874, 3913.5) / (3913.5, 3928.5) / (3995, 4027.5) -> 0.087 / 22.9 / 31.8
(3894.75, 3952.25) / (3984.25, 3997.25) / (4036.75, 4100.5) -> -0.062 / 22.3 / 30.8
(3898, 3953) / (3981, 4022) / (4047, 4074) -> -0.118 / 22.2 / 30.5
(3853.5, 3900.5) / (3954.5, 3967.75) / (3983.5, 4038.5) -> 0.358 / 21.9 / 30.4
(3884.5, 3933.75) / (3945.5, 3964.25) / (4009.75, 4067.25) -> 0.079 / 22.3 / 30.8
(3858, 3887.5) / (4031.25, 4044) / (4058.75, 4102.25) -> -0.064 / 21.7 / 30.8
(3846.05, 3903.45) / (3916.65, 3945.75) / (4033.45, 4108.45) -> 0.268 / 22.3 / 30.4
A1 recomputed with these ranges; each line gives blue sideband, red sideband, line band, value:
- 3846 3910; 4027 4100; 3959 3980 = 7.9 angstrom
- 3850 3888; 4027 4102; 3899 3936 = 3.0 angstrom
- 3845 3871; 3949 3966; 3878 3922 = -0.4 angstrom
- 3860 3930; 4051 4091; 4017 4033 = -1.4 angstrom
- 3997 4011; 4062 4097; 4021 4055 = 1.0 angstrom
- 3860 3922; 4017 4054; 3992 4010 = -1.3 angstrom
